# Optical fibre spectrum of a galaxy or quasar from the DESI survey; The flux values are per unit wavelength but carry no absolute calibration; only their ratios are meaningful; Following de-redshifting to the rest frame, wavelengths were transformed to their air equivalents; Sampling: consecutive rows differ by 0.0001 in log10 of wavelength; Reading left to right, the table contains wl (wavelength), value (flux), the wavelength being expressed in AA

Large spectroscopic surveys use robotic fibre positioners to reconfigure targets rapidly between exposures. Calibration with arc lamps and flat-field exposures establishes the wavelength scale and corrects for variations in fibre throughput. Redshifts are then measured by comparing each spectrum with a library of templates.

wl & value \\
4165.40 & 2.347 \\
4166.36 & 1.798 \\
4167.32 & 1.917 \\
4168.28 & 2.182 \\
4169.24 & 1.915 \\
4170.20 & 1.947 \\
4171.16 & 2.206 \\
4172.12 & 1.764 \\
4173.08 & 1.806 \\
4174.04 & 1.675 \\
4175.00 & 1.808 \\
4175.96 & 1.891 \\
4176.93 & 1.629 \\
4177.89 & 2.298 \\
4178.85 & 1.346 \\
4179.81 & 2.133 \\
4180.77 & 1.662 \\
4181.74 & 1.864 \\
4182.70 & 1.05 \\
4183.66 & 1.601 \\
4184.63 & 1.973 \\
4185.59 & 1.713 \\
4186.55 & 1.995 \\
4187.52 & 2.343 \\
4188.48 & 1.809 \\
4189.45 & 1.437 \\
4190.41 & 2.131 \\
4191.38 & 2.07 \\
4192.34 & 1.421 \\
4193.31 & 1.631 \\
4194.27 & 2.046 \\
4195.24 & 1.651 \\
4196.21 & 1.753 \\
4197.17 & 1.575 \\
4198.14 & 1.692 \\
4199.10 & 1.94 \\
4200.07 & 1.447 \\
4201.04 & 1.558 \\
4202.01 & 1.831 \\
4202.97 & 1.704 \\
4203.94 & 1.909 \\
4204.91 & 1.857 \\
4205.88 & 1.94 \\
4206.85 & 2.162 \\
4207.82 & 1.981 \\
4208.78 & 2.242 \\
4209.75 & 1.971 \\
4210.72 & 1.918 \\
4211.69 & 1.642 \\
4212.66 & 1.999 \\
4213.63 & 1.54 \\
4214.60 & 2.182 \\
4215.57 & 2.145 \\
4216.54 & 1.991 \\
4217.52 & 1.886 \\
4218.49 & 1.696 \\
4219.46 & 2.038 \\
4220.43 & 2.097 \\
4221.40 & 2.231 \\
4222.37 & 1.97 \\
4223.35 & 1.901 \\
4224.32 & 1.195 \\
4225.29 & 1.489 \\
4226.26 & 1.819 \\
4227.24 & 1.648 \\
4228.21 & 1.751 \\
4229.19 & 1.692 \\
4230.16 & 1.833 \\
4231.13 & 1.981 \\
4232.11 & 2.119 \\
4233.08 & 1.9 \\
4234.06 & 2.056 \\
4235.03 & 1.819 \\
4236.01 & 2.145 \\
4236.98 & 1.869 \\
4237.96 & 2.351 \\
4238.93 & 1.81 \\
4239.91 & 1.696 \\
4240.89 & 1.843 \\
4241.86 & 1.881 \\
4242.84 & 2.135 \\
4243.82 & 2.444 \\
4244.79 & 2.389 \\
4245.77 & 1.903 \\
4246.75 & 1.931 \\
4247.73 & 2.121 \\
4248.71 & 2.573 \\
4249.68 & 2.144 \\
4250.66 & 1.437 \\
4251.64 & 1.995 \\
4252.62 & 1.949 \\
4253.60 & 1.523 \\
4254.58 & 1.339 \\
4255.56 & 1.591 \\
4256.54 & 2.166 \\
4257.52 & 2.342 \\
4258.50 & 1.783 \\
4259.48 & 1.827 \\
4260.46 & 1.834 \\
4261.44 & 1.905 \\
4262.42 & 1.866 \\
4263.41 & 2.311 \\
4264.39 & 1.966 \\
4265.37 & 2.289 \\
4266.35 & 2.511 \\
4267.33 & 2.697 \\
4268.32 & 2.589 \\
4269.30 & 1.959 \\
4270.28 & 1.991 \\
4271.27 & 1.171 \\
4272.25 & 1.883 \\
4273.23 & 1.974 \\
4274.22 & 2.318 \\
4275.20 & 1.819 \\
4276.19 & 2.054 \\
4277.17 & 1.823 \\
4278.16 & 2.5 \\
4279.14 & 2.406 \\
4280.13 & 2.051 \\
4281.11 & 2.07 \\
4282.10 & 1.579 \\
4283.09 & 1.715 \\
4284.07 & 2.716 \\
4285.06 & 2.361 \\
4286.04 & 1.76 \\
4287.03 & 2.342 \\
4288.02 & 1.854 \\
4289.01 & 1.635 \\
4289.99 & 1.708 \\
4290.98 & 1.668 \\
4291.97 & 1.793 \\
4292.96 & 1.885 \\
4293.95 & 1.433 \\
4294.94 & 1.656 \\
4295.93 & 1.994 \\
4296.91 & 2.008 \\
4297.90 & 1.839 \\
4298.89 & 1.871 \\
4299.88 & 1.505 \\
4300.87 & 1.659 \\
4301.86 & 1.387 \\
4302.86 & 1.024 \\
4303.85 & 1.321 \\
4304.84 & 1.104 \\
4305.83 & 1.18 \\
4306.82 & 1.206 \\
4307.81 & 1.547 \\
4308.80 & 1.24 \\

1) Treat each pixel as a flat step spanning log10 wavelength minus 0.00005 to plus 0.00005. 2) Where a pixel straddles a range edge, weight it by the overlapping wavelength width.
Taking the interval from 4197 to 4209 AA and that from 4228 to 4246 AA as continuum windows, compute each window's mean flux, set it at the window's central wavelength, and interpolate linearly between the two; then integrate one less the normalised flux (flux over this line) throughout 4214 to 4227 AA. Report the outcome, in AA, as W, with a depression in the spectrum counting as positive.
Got 0.1 AA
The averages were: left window 1.83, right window 1.98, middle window 1.89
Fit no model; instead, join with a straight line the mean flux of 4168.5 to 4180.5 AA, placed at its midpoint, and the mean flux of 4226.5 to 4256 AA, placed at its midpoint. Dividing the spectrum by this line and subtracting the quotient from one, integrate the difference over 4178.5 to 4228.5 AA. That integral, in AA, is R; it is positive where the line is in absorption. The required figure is 2.01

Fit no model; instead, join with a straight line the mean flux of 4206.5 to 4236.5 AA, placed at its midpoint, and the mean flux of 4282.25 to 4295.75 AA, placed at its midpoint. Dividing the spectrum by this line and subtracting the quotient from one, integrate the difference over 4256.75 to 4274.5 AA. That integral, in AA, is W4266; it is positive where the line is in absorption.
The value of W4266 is -1.7 AA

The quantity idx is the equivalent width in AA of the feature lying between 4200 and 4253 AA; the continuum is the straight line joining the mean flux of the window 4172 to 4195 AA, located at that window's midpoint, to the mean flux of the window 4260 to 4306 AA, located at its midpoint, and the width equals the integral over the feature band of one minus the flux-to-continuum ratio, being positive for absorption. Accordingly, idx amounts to -2.5 AA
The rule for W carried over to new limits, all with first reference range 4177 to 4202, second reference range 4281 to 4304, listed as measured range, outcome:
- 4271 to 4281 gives -1.3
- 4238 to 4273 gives -4.4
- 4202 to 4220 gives -1.7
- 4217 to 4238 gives -1.2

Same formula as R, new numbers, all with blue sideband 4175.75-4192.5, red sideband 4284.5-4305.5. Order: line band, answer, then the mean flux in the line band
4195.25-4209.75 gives -0.33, 1.83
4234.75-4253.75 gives -2.81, 2.01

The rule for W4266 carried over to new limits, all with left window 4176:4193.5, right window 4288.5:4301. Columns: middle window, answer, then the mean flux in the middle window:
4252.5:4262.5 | -0.4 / 1.82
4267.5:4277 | -1.3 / 1.99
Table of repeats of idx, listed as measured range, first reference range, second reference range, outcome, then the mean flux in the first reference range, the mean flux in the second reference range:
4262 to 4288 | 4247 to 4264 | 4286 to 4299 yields -3.2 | 1.92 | 1.82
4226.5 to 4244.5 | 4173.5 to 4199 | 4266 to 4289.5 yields -0.1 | 1.78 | 2.07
